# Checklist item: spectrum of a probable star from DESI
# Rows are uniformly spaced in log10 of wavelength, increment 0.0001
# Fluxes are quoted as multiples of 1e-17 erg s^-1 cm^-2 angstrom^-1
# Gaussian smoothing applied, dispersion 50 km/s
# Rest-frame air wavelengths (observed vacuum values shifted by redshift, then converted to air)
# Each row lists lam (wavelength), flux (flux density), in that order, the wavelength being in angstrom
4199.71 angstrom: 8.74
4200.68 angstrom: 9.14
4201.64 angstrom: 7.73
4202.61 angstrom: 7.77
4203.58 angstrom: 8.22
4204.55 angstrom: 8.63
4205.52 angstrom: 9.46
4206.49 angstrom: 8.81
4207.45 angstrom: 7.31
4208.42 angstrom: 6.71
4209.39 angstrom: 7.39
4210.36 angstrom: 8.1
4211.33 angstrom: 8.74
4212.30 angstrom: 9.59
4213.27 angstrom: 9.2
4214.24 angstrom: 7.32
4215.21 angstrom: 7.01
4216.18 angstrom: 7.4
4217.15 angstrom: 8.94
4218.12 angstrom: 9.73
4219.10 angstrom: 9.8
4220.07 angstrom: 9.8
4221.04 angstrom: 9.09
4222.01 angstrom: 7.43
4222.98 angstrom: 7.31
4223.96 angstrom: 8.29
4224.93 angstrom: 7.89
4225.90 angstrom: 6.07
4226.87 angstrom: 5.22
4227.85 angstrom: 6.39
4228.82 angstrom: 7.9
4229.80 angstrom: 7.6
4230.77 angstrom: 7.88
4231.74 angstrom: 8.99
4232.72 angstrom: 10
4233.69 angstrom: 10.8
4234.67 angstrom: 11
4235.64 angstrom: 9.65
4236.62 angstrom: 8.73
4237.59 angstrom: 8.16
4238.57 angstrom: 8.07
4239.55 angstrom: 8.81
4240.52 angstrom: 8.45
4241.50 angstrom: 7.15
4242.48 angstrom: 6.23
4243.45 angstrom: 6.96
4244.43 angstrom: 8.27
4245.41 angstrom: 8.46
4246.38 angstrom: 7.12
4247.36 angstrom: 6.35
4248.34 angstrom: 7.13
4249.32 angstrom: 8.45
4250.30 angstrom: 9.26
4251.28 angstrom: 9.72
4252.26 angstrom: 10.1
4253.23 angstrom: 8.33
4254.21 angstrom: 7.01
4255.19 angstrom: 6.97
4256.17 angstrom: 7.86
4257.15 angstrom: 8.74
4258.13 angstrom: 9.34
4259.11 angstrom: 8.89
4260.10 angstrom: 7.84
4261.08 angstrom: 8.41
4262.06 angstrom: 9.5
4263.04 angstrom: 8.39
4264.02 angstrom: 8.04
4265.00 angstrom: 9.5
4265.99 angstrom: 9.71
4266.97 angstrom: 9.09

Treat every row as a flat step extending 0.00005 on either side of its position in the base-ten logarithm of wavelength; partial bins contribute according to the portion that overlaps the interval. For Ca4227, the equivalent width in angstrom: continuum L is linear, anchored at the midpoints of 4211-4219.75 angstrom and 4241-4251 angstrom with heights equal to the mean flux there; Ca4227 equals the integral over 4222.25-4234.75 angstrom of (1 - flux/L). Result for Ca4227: 0.3 angstrom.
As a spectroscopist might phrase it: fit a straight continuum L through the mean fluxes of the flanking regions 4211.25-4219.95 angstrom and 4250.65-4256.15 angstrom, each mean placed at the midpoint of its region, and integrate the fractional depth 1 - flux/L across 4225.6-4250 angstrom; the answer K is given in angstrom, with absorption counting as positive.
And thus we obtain 1.4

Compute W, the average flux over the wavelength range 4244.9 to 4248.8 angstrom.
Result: 7.27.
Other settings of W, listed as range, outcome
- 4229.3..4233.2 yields 8.61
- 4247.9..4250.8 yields 8.29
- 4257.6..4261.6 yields 8.62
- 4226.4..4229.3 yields 6.5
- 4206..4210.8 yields 7.67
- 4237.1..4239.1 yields 8.12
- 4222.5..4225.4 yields 7.82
